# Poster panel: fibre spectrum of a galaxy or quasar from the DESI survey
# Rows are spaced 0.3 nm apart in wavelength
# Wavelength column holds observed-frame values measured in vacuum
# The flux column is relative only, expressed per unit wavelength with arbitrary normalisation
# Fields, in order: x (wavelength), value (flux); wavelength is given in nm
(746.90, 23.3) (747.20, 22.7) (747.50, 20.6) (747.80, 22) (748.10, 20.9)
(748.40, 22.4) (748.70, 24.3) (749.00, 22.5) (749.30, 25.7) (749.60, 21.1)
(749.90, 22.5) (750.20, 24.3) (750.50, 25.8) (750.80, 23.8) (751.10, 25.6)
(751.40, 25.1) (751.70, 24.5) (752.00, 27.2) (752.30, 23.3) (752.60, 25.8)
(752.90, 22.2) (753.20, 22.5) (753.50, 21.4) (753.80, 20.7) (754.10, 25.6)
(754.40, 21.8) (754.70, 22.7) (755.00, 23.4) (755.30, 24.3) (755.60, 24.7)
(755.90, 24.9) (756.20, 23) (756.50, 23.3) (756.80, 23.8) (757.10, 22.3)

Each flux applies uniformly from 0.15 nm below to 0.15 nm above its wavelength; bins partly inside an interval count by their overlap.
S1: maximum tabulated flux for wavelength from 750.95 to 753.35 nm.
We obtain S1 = 27.2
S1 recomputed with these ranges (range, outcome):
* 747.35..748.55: 22.4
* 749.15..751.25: 25.8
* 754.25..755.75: 24.7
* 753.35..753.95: 21.4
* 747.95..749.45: 25.7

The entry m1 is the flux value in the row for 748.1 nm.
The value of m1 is 20.9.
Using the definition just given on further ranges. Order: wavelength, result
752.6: 25.8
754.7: 22.7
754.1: 25.6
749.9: 22.5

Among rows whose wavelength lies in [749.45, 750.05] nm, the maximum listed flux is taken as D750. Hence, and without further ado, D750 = 22.5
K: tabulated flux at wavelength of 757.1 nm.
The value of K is 22.3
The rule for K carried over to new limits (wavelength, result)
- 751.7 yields 24.5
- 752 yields 27.2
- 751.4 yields 25.1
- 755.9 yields 24.9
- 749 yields 22.5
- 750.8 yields 23.8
